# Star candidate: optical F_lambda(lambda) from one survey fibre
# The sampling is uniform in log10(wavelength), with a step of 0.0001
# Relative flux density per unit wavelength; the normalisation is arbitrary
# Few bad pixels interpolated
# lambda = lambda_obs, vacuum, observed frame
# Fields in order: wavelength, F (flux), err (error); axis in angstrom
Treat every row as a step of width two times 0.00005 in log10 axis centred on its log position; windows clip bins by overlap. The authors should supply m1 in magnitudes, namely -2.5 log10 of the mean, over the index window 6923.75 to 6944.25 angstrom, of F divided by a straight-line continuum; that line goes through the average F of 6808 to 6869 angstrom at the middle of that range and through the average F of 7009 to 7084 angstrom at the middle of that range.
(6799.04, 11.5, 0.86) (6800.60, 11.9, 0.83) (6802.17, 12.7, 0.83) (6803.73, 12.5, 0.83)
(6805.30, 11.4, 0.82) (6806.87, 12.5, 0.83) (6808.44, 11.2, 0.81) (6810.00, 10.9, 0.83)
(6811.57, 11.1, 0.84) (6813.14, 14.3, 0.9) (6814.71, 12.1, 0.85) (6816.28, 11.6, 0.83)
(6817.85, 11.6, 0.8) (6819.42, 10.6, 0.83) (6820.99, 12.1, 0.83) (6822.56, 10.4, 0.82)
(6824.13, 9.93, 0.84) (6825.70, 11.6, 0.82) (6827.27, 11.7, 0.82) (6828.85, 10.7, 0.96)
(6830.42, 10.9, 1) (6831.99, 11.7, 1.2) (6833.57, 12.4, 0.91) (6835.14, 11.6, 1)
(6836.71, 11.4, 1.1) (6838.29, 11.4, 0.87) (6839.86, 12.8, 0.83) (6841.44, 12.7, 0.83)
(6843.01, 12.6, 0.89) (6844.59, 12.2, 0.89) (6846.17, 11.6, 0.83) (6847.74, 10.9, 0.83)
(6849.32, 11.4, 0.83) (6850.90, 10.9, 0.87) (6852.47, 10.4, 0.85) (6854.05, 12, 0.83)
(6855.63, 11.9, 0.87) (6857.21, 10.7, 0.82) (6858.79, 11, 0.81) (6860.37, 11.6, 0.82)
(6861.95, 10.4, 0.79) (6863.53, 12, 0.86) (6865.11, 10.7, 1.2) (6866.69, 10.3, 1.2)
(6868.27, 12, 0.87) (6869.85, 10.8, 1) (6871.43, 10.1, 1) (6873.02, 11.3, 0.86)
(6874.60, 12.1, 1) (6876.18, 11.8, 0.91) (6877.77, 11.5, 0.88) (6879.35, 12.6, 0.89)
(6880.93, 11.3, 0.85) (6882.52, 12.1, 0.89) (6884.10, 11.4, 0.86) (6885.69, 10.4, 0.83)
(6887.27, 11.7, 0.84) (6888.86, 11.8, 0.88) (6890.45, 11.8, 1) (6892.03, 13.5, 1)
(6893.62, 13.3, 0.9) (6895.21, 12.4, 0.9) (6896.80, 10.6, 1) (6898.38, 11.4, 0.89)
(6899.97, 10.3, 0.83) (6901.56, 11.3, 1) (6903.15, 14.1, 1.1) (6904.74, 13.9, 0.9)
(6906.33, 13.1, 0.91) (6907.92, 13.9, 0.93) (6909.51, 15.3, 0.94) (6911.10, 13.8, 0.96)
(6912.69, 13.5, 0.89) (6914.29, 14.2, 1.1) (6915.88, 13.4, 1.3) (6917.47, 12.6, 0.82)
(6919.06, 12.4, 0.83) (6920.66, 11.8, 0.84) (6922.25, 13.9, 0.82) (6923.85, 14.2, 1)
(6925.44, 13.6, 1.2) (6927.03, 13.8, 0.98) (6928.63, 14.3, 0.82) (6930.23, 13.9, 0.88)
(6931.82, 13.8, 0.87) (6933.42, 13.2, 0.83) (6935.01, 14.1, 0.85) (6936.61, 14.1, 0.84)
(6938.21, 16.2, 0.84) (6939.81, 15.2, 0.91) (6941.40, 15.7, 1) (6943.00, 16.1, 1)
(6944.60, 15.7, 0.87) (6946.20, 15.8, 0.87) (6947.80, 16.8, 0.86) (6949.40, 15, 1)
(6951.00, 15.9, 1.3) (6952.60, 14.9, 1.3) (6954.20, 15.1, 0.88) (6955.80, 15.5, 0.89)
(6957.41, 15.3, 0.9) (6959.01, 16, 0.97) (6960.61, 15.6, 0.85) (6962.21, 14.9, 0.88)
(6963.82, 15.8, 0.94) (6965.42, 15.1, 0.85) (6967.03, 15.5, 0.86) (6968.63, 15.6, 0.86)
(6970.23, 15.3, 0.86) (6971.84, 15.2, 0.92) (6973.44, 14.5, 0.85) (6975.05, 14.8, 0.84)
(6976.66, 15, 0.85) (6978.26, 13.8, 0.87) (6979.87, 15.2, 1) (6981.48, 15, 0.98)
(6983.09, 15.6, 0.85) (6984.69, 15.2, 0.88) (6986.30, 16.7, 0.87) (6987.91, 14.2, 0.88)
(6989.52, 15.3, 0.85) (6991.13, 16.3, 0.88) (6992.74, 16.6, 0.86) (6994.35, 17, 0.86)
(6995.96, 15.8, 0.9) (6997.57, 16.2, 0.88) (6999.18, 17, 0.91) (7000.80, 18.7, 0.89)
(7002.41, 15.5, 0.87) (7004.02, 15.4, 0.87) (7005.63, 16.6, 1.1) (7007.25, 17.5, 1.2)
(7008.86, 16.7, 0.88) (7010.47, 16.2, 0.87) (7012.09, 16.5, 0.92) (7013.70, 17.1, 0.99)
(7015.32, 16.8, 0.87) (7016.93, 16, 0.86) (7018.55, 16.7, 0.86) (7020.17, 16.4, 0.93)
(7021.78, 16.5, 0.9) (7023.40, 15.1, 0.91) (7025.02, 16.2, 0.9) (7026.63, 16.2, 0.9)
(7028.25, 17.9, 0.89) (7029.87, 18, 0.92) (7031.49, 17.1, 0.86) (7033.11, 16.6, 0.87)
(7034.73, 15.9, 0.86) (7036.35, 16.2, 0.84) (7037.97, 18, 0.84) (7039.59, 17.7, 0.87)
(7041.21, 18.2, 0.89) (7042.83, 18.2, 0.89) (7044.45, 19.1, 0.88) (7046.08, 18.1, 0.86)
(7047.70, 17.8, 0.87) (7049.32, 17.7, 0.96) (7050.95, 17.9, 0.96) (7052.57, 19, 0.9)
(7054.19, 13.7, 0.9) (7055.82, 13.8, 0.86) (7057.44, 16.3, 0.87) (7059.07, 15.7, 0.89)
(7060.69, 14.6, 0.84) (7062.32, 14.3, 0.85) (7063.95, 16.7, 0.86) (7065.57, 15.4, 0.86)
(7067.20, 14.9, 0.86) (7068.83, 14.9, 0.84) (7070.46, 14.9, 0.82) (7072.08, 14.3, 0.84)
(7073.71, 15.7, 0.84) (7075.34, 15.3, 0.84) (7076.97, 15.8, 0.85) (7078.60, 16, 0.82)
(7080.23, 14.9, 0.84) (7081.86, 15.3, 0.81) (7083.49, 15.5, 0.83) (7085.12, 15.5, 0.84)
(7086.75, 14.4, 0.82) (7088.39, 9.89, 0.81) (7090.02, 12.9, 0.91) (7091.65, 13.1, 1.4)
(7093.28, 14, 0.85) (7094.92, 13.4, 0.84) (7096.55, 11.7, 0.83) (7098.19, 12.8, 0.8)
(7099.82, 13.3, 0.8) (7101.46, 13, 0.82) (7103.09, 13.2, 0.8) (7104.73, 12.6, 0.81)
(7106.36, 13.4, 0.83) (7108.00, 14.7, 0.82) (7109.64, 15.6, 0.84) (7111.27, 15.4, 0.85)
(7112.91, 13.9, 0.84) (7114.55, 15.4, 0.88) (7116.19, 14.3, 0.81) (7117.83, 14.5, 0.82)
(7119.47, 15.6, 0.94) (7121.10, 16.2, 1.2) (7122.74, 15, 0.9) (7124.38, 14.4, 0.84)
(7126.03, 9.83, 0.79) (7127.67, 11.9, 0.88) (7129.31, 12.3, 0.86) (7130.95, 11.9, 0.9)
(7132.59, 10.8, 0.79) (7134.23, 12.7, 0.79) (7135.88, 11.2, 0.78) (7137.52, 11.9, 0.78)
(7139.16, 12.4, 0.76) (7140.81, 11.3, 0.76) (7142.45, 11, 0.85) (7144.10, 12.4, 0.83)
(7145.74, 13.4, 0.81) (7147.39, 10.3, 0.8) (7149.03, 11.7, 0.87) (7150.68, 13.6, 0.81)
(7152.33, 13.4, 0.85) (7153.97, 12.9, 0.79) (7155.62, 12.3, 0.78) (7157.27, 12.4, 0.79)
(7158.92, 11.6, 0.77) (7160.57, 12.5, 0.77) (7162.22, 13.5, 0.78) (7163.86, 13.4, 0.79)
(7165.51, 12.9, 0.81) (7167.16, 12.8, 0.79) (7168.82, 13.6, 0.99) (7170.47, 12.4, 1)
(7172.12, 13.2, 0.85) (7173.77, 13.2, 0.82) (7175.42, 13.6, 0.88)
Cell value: -0.06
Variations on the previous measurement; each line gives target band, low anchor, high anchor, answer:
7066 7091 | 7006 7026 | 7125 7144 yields -0.06 mag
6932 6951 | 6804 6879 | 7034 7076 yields -0.11 mag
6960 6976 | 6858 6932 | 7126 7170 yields -0.23 mag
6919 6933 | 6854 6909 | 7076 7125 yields -0.11 mag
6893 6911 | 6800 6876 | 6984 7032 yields 0.05 mag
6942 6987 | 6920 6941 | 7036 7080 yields -0.05 mag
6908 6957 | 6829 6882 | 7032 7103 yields -0.12 mag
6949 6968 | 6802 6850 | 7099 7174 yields -0.25 mag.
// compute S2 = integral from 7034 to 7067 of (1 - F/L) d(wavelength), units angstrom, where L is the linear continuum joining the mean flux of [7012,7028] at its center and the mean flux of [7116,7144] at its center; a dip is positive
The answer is -2.8 angstrom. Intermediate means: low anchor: 16.4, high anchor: 12.7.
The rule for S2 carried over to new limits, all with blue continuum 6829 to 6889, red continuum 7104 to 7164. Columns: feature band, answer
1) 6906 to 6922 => -2.2 angstrom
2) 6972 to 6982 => -2.1 angstrom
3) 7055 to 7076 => -4.2 angstrom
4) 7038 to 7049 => -5.0 angstrom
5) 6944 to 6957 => -3.9 angstrom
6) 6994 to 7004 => -3.5 angstrom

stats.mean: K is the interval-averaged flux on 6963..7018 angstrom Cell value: 15.9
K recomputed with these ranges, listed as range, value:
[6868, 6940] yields 12.8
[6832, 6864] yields 11.6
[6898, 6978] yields 14.4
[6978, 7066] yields 16.5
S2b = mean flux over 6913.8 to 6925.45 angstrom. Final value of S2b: 13.2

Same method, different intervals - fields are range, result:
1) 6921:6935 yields 13.8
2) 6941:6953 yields 15.8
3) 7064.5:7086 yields 15.3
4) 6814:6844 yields 11.6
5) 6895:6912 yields 12.8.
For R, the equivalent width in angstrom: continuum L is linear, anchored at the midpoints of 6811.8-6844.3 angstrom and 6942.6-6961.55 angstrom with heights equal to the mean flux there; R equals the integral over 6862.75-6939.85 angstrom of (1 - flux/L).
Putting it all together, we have 7.7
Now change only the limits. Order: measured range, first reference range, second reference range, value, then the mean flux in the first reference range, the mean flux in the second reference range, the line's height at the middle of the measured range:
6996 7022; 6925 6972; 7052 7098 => -3.0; 15.1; 14.7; 14.9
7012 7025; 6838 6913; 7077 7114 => -3.1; 11.9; 13.9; 13.2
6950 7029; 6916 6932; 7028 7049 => -0.4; 13.4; 17.6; 15.8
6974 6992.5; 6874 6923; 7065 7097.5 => -2.6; 12.5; 14.4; 13.4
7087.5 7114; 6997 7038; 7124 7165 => 0.7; 16.6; 12.2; 13.7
